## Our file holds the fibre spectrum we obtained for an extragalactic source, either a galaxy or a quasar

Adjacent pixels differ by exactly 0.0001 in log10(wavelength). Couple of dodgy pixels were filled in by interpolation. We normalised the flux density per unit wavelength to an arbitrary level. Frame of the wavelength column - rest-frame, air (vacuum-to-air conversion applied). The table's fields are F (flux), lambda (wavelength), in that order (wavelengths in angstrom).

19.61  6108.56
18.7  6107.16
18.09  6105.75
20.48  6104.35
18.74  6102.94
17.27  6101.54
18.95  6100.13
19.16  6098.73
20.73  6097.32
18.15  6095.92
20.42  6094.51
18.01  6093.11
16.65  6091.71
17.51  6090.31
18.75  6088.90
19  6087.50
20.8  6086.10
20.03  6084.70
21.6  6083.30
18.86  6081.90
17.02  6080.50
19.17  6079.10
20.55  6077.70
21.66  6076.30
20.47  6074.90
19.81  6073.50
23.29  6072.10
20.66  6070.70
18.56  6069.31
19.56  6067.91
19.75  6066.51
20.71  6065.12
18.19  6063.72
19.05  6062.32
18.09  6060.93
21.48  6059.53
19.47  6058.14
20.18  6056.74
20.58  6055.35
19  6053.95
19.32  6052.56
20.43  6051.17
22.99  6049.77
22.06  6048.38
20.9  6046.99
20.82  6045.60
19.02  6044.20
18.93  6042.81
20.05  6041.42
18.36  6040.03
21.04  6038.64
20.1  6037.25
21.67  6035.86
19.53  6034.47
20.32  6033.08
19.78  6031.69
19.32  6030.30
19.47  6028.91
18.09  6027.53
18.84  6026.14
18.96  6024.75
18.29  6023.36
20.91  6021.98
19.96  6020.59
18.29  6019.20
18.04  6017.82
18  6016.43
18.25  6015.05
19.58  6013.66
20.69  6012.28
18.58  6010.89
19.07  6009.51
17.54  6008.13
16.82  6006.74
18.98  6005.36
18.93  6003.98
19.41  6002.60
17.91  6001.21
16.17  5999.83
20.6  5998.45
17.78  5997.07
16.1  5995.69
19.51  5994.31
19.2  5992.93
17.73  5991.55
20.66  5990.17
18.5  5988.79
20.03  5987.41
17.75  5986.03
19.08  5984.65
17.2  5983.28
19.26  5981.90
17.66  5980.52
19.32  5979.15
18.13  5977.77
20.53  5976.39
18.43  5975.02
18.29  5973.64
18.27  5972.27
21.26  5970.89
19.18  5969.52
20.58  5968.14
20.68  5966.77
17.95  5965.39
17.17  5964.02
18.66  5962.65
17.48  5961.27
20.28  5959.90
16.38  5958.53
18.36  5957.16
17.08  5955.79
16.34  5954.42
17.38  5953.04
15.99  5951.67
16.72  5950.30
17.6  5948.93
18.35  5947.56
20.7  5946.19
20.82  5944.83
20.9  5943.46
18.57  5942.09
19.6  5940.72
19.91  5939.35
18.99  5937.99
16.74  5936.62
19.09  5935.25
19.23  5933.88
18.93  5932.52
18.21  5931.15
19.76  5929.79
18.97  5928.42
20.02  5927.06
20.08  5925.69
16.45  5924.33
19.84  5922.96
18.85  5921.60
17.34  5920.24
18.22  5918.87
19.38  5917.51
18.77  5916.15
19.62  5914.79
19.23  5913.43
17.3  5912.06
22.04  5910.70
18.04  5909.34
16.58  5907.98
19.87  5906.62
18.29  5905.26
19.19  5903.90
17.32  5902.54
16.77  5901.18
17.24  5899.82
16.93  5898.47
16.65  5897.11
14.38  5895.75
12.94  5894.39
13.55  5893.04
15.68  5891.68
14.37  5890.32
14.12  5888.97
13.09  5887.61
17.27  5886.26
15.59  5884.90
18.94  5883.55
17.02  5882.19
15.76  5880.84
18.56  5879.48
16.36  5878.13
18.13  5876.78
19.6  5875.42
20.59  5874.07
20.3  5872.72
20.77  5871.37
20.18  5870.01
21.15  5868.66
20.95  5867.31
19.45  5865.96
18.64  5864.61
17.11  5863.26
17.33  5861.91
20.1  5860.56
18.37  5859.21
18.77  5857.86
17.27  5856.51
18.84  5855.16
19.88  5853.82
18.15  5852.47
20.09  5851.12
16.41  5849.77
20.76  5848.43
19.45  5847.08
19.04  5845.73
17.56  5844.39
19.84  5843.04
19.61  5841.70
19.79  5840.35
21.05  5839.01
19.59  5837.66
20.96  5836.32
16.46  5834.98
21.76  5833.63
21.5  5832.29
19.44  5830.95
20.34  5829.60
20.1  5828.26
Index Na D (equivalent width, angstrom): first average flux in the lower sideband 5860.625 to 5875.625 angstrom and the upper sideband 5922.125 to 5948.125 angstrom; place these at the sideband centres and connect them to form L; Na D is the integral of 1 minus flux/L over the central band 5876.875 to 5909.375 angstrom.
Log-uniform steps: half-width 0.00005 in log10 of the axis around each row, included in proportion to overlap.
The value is 5.1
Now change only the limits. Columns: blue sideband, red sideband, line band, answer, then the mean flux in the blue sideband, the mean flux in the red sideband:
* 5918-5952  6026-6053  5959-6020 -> 2.4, 18.8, 20.1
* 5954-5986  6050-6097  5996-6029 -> 0.6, 18.6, 19.6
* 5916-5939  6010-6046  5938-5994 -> 0.9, 18.8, 19.4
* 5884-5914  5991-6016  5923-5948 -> -2.7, 16.7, 18.5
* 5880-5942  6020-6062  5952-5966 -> 0.7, 17.7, 19.9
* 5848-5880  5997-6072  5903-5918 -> 0.2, 19.1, 19.5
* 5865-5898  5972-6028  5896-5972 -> -2.7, 17.3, 18.7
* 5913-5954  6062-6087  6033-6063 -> -0.6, 18.8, 20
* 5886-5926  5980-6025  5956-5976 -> -0.7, 17.3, 18.7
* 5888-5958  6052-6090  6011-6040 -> -0.3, 18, 19.8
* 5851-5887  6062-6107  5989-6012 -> 0.8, 18.7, 19.4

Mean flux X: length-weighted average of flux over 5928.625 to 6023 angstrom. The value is 18.7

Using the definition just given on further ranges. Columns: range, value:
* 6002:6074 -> 19.6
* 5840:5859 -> 18.9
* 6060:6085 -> 19.8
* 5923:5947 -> 19.2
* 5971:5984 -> 18.7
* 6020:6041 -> 19.6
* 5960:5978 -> 19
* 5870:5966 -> 18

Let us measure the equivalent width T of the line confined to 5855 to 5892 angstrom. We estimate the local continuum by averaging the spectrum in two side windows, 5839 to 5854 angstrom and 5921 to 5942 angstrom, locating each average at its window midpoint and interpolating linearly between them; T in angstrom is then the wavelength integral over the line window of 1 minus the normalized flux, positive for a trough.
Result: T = 2.1 angstrom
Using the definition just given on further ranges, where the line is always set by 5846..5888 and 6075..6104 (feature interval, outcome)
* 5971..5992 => 0.1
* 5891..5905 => 1.9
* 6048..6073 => -1.4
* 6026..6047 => -0.8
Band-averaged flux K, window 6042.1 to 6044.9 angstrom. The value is 19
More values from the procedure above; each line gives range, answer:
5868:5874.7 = 20.6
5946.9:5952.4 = 17.2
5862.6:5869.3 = 19.5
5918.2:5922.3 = 18.1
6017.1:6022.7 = 19.3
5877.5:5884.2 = 17.3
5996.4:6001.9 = 18.1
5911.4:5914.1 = 18.2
